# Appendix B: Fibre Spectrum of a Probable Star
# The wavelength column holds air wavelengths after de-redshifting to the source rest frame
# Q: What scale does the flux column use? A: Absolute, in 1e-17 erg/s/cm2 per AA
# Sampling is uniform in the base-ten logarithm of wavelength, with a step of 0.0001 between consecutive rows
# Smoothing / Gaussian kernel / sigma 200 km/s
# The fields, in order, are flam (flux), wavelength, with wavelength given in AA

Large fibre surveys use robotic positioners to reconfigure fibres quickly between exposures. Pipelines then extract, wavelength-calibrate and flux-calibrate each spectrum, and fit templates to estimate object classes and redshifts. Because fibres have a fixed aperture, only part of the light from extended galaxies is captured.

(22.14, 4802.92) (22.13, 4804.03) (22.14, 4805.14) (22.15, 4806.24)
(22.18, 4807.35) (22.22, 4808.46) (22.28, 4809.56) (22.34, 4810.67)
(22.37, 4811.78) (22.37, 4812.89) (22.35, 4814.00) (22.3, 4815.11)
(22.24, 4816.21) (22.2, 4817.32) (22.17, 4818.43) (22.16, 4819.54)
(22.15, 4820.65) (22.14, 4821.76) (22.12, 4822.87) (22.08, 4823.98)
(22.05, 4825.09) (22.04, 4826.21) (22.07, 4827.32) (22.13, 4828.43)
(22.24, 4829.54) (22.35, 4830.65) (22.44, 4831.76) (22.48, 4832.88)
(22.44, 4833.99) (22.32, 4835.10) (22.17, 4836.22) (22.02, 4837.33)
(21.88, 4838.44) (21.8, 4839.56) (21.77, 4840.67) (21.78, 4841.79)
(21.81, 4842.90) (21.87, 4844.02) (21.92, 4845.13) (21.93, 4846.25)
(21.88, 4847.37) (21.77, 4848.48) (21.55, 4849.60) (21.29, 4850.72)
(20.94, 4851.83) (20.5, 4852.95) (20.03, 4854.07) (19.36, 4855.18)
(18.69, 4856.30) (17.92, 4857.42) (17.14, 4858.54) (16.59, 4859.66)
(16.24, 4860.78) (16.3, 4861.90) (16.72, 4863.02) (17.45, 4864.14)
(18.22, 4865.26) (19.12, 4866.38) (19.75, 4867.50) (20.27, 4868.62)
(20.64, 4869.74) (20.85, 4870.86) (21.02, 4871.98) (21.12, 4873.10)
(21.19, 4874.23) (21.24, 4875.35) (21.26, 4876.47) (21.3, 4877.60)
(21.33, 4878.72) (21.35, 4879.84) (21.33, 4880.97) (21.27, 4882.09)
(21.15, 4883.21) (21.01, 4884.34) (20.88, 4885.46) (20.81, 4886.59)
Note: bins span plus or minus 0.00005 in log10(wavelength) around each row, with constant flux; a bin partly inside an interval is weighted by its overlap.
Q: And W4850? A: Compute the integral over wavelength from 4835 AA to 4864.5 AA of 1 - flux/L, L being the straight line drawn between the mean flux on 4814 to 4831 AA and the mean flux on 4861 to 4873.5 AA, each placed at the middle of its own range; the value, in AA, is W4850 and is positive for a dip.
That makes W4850 0.24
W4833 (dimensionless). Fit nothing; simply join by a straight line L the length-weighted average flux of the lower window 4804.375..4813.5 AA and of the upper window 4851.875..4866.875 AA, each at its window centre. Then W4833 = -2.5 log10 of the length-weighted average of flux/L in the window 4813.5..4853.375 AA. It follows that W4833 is -0.09 mag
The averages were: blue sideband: 22.2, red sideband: 18.1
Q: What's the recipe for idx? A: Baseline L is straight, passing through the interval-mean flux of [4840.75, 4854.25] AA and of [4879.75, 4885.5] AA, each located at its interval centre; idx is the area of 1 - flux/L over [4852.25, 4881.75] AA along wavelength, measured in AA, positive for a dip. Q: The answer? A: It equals 2.5 AA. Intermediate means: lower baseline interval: 21.5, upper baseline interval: 21.2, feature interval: 19.5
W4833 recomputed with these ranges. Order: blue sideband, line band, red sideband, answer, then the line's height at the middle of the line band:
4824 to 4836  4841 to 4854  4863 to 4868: -0.06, 20.3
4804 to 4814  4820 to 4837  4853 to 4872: -0.07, 20.9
